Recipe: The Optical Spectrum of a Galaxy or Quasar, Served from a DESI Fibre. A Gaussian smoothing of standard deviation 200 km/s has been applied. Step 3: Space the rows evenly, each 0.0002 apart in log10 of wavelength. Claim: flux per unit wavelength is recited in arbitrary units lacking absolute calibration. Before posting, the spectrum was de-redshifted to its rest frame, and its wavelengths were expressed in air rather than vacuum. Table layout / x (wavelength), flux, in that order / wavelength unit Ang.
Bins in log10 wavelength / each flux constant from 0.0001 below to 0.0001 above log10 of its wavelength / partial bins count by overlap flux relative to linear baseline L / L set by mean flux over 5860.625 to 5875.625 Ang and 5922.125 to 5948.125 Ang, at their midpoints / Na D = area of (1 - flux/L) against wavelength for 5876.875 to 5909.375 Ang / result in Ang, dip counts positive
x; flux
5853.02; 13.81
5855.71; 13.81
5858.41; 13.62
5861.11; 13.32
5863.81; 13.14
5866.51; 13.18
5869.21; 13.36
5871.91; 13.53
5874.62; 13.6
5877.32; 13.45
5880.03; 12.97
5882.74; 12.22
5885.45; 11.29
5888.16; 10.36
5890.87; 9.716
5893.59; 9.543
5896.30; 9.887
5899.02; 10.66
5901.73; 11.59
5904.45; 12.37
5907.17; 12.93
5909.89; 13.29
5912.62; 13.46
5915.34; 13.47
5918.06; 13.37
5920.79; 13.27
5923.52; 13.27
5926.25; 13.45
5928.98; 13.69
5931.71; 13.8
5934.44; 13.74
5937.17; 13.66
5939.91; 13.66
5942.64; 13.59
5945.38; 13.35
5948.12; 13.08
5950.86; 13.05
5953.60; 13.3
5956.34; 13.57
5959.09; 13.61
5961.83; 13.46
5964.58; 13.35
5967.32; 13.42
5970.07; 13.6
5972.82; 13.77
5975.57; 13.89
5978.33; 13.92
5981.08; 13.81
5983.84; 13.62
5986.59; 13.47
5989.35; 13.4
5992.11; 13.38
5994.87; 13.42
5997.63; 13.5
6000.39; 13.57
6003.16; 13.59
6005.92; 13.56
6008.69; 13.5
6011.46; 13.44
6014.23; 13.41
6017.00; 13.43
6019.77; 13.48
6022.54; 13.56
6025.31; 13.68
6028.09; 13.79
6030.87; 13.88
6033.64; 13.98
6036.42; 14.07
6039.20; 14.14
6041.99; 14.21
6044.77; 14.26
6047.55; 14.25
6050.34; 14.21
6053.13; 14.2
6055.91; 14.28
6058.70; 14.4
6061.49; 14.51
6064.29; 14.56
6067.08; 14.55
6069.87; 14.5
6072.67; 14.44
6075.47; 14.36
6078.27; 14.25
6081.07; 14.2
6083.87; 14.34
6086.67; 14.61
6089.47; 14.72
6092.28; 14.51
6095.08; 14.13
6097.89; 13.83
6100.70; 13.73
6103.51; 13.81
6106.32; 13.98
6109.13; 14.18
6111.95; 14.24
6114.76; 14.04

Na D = 4.9 Ang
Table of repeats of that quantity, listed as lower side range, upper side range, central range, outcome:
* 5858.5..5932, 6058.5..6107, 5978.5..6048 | -0.2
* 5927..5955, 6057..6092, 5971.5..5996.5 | 0.3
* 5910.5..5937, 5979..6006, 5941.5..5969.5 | 0.3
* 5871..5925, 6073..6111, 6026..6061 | -1.1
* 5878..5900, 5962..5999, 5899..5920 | -2.3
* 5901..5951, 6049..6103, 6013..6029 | 0.5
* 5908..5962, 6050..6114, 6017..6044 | 0.3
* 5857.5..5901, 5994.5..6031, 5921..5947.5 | -1.8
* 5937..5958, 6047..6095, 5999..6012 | 0.3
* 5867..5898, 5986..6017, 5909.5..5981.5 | -4.6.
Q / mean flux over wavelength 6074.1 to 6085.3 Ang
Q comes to 14.3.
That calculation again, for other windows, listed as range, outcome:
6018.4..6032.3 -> 13.7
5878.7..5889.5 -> 11.7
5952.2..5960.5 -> 13.5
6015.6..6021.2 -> 13.5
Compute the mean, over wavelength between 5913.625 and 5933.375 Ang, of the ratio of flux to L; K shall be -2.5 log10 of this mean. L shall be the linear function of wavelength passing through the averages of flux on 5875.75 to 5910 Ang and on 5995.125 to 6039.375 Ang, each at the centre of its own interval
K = -0.12 mag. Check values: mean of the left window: 11.5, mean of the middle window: 13.5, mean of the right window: 13.6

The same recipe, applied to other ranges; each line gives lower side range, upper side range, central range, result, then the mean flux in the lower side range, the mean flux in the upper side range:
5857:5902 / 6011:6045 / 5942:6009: -0.03 mag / 12.1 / 13.8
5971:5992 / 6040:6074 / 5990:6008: 0.03 mag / 13.7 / 14.4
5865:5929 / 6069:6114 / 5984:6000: -0.01 mag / 12.4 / 14.2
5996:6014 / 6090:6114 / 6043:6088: -0.04 mag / 13.5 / 14.1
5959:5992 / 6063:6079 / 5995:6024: 0.03 mag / 13.6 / 14.5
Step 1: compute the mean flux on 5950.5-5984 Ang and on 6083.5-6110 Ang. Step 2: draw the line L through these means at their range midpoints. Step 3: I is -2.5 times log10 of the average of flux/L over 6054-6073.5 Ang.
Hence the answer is -0.03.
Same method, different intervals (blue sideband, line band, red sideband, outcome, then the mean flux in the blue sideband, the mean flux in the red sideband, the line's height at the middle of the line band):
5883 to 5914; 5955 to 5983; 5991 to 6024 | -0.07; 11.4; 13.5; 12.8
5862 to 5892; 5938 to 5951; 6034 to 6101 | -0.02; 12.5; 14.3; 13.1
